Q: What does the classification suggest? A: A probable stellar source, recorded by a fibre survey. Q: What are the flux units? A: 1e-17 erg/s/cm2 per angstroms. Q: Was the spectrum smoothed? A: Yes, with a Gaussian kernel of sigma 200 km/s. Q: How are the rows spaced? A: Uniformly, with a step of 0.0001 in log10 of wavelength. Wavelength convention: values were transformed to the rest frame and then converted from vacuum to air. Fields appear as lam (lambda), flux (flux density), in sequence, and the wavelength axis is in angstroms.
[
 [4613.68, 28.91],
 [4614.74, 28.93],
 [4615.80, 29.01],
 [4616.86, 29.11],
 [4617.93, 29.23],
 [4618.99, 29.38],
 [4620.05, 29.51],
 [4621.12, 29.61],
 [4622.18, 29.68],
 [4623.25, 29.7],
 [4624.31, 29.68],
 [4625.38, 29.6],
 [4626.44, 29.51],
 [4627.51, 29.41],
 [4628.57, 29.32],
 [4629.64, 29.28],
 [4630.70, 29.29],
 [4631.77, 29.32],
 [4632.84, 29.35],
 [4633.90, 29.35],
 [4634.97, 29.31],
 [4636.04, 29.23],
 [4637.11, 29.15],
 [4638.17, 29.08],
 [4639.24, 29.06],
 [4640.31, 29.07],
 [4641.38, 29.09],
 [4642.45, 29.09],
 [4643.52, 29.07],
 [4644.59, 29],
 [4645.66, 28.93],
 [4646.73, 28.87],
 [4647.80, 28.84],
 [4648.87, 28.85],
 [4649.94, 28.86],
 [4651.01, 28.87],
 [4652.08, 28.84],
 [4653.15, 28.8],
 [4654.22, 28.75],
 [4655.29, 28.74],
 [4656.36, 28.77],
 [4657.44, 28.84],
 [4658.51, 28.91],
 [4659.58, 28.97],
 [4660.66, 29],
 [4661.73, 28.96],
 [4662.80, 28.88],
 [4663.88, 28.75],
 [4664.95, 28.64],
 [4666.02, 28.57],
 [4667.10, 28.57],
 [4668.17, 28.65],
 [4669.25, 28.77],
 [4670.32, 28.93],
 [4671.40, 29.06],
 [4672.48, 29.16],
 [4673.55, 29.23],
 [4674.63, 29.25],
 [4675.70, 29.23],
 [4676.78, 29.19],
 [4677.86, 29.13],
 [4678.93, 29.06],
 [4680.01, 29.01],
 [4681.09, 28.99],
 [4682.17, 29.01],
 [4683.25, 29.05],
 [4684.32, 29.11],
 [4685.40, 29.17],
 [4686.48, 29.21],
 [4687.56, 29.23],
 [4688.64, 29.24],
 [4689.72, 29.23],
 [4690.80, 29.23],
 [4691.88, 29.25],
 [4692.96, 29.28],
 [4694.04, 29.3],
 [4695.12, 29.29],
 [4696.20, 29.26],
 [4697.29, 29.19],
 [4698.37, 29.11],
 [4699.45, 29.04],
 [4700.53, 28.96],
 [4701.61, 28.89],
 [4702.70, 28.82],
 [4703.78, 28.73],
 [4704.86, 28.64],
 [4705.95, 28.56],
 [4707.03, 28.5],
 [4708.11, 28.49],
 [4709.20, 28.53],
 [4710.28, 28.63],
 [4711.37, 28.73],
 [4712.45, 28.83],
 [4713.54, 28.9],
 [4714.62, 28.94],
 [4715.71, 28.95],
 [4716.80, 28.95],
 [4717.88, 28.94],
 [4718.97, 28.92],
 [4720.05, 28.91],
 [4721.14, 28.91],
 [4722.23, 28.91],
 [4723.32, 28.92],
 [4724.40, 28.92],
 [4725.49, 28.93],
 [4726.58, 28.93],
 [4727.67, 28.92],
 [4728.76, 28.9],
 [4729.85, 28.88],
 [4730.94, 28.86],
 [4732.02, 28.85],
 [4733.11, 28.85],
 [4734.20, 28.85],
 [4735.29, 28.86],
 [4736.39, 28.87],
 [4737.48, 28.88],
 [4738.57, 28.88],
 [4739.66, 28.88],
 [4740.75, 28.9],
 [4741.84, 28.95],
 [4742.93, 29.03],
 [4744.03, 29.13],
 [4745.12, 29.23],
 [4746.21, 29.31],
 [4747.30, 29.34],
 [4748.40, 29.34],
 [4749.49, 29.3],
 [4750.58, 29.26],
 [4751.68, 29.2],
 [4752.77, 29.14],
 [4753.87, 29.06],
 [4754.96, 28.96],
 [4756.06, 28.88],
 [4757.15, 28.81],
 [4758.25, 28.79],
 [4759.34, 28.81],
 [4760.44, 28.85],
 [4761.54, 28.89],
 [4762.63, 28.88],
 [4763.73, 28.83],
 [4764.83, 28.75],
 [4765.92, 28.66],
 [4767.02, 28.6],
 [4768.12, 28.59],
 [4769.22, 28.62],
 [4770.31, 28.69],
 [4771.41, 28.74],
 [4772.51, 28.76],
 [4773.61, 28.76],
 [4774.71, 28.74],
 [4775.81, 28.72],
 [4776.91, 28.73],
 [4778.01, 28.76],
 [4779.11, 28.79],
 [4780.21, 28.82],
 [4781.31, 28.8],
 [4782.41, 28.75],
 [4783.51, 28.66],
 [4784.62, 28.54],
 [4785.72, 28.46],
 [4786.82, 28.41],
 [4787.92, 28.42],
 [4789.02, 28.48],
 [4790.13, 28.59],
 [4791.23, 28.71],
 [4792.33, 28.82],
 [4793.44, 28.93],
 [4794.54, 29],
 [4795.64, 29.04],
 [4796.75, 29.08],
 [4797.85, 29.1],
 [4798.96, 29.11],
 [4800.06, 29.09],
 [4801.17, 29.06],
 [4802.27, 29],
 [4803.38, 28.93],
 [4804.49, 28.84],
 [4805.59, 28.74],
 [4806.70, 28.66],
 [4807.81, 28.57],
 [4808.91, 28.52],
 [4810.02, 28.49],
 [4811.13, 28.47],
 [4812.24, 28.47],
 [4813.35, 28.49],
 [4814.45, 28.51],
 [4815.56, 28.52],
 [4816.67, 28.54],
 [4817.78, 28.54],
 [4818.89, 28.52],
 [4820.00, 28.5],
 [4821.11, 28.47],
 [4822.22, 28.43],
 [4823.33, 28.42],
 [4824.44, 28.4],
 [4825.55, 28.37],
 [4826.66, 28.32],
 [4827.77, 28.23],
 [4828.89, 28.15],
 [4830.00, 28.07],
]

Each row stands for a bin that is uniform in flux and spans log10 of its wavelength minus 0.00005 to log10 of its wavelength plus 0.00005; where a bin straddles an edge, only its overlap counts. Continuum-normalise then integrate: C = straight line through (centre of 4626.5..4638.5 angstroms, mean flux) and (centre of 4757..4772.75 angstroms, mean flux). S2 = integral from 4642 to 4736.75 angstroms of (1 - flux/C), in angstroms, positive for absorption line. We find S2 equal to 0.41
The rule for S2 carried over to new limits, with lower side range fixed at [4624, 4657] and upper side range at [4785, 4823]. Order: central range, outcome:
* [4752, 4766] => 0.0 angstroms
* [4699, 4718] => 0.1 angstroms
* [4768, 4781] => 0.0 angstroms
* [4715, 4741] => 0.0 angstroms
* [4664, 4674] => 0.1 angstroms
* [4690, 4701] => -0.1 angstroms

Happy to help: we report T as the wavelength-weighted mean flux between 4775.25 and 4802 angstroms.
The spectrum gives 28.8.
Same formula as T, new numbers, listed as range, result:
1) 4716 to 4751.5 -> 29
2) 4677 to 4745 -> 29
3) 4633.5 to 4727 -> 29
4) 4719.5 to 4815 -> 28.8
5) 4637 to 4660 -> 28.9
